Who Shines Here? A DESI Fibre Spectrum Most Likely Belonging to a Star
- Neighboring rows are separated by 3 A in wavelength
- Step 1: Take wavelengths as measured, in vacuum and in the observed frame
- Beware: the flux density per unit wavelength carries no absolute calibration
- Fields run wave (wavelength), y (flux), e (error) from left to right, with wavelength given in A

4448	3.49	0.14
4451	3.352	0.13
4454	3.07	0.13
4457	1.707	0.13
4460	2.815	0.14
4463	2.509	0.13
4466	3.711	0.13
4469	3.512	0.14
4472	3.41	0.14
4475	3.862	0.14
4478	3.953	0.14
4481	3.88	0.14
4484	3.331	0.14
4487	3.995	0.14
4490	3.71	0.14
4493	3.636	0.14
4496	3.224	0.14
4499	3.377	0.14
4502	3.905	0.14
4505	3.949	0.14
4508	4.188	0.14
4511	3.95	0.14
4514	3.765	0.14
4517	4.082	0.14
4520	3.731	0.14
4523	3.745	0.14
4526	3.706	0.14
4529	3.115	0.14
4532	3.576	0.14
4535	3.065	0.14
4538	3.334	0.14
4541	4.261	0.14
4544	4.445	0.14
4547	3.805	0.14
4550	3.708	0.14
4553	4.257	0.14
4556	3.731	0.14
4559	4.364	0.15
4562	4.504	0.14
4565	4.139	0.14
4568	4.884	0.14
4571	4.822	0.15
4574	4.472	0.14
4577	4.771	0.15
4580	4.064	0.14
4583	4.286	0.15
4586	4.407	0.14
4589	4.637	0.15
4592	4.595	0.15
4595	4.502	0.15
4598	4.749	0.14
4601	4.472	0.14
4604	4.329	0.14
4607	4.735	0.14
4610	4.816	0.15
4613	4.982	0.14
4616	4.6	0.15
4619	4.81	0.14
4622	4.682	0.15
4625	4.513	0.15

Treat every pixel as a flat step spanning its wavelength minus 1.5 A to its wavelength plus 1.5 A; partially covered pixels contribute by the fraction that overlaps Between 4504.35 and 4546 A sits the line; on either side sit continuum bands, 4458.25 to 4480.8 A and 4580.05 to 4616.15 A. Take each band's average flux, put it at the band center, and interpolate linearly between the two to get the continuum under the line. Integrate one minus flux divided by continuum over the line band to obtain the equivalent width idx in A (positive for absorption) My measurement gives 1.4 A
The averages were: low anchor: 3.41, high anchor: 4.57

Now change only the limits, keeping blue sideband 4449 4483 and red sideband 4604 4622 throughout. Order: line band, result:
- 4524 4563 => 2.1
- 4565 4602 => -0.8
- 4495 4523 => -0.8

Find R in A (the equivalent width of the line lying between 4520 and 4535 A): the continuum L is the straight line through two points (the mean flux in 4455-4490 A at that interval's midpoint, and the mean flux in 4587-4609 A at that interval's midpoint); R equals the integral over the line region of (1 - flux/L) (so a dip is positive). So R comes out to 1.4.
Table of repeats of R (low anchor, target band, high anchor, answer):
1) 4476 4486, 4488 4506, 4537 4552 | 0.75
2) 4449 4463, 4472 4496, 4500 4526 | -3.02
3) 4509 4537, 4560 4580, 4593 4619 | -1.60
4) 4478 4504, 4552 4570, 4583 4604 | -0.33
